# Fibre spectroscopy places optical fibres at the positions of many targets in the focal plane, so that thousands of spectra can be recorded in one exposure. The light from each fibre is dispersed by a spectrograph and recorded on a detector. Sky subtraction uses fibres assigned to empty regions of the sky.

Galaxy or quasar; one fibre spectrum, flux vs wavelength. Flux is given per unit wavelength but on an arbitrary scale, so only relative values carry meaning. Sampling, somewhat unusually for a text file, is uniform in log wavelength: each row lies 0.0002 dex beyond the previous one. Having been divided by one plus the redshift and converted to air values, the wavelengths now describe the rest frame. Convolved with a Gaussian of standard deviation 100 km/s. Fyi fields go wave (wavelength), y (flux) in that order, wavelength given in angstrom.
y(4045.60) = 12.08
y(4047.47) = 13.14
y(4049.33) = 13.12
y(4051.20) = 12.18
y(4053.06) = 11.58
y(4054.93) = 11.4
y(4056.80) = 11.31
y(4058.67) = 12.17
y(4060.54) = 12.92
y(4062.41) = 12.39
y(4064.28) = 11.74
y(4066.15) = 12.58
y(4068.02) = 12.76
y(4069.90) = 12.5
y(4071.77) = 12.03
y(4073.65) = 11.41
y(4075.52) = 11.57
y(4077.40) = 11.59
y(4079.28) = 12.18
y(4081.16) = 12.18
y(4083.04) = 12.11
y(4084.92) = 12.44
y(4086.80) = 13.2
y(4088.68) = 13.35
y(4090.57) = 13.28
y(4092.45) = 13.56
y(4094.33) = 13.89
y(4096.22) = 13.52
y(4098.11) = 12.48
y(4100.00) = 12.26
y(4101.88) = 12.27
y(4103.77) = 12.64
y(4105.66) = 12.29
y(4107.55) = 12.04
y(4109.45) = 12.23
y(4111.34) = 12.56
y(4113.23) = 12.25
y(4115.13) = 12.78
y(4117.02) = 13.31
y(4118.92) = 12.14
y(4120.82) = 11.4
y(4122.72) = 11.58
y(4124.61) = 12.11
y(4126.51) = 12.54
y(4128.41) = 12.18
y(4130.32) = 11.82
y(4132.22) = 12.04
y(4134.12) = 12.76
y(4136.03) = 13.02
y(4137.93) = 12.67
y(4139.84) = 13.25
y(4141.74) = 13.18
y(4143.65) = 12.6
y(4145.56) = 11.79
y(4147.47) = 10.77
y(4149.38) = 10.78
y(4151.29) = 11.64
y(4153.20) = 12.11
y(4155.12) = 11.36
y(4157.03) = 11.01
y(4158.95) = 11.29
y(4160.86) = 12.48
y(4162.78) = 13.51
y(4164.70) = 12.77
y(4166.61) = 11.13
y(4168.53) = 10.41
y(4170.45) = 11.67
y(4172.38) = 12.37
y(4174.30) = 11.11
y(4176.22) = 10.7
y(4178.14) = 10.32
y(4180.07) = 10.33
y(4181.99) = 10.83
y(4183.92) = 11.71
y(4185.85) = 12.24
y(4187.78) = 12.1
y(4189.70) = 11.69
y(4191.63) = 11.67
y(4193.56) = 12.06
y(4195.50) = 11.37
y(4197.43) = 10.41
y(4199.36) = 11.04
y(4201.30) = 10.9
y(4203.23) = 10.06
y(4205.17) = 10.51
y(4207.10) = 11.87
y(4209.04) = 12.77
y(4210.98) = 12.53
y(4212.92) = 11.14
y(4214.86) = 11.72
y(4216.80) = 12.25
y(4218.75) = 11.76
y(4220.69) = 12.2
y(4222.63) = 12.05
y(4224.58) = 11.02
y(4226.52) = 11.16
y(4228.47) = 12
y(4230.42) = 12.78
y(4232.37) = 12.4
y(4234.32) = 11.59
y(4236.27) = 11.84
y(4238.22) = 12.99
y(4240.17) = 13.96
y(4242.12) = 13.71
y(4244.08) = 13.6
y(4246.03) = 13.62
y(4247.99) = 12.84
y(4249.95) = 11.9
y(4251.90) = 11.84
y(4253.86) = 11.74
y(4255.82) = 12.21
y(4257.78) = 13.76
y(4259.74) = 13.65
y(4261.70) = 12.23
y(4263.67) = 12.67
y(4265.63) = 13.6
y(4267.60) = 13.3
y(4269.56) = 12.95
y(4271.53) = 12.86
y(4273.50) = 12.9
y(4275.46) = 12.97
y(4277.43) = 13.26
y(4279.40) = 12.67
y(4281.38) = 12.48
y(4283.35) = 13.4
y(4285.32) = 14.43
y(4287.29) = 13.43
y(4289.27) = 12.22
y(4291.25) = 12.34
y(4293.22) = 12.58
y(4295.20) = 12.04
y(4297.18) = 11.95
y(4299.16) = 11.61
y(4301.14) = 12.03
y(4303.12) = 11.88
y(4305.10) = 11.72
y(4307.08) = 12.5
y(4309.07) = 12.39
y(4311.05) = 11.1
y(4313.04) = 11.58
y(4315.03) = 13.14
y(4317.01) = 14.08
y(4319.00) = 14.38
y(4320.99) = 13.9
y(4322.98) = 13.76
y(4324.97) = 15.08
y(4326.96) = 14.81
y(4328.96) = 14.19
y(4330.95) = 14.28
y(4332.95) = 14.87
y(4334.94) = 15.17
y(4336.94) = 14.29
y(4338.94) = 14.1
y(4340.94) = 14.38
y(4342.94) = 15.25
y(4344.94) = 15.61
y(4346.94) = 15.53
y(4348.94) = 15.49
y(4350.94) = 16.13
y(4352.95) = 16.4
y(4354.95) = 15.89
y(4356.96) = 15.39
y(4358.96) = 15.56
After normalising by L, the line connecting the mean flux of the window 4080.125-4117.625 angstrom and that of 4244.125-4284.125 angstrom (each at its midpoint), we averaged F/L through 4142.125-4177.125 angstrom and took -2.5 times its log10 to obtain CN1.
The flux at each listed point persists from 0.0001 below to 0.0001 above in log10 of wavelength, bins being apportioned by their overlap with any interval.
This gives 0.10 mag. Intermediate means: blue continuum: 12.7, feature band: 11.7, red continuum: 12.9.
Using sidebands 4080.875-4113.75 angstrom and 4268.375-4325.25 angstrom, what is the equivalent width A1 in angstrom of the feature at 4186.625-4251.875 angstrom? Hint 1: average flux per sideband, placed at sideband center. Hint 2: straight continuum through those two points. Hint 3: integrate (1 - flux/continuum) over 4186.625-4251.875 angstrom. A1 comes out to 4.0 angstrom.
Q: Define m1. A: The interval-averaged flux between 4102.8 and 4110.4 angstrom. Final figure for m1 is 12.3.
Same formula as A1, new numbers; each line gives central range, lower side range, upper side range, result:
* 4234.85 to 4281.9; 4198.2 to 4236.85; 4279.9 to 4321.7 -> -2.93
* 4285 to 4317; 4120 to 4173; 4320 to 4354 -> 4.53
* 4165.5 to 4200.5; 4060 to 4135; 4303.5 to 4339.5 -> 4.29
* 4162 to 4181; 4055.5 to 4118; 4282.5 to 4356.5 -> 2.23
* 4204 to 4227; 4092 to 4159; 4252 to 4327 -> 1.55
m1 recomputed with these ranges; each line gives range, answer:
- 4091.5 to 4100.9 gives 13.1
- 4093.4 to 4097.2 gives 13.7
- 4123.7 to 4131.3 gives 12.2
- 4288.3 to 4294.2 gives 12.4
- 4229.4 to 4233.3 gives 12.6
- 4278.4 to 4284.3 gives 12.8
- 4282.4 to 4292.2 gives 13.2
